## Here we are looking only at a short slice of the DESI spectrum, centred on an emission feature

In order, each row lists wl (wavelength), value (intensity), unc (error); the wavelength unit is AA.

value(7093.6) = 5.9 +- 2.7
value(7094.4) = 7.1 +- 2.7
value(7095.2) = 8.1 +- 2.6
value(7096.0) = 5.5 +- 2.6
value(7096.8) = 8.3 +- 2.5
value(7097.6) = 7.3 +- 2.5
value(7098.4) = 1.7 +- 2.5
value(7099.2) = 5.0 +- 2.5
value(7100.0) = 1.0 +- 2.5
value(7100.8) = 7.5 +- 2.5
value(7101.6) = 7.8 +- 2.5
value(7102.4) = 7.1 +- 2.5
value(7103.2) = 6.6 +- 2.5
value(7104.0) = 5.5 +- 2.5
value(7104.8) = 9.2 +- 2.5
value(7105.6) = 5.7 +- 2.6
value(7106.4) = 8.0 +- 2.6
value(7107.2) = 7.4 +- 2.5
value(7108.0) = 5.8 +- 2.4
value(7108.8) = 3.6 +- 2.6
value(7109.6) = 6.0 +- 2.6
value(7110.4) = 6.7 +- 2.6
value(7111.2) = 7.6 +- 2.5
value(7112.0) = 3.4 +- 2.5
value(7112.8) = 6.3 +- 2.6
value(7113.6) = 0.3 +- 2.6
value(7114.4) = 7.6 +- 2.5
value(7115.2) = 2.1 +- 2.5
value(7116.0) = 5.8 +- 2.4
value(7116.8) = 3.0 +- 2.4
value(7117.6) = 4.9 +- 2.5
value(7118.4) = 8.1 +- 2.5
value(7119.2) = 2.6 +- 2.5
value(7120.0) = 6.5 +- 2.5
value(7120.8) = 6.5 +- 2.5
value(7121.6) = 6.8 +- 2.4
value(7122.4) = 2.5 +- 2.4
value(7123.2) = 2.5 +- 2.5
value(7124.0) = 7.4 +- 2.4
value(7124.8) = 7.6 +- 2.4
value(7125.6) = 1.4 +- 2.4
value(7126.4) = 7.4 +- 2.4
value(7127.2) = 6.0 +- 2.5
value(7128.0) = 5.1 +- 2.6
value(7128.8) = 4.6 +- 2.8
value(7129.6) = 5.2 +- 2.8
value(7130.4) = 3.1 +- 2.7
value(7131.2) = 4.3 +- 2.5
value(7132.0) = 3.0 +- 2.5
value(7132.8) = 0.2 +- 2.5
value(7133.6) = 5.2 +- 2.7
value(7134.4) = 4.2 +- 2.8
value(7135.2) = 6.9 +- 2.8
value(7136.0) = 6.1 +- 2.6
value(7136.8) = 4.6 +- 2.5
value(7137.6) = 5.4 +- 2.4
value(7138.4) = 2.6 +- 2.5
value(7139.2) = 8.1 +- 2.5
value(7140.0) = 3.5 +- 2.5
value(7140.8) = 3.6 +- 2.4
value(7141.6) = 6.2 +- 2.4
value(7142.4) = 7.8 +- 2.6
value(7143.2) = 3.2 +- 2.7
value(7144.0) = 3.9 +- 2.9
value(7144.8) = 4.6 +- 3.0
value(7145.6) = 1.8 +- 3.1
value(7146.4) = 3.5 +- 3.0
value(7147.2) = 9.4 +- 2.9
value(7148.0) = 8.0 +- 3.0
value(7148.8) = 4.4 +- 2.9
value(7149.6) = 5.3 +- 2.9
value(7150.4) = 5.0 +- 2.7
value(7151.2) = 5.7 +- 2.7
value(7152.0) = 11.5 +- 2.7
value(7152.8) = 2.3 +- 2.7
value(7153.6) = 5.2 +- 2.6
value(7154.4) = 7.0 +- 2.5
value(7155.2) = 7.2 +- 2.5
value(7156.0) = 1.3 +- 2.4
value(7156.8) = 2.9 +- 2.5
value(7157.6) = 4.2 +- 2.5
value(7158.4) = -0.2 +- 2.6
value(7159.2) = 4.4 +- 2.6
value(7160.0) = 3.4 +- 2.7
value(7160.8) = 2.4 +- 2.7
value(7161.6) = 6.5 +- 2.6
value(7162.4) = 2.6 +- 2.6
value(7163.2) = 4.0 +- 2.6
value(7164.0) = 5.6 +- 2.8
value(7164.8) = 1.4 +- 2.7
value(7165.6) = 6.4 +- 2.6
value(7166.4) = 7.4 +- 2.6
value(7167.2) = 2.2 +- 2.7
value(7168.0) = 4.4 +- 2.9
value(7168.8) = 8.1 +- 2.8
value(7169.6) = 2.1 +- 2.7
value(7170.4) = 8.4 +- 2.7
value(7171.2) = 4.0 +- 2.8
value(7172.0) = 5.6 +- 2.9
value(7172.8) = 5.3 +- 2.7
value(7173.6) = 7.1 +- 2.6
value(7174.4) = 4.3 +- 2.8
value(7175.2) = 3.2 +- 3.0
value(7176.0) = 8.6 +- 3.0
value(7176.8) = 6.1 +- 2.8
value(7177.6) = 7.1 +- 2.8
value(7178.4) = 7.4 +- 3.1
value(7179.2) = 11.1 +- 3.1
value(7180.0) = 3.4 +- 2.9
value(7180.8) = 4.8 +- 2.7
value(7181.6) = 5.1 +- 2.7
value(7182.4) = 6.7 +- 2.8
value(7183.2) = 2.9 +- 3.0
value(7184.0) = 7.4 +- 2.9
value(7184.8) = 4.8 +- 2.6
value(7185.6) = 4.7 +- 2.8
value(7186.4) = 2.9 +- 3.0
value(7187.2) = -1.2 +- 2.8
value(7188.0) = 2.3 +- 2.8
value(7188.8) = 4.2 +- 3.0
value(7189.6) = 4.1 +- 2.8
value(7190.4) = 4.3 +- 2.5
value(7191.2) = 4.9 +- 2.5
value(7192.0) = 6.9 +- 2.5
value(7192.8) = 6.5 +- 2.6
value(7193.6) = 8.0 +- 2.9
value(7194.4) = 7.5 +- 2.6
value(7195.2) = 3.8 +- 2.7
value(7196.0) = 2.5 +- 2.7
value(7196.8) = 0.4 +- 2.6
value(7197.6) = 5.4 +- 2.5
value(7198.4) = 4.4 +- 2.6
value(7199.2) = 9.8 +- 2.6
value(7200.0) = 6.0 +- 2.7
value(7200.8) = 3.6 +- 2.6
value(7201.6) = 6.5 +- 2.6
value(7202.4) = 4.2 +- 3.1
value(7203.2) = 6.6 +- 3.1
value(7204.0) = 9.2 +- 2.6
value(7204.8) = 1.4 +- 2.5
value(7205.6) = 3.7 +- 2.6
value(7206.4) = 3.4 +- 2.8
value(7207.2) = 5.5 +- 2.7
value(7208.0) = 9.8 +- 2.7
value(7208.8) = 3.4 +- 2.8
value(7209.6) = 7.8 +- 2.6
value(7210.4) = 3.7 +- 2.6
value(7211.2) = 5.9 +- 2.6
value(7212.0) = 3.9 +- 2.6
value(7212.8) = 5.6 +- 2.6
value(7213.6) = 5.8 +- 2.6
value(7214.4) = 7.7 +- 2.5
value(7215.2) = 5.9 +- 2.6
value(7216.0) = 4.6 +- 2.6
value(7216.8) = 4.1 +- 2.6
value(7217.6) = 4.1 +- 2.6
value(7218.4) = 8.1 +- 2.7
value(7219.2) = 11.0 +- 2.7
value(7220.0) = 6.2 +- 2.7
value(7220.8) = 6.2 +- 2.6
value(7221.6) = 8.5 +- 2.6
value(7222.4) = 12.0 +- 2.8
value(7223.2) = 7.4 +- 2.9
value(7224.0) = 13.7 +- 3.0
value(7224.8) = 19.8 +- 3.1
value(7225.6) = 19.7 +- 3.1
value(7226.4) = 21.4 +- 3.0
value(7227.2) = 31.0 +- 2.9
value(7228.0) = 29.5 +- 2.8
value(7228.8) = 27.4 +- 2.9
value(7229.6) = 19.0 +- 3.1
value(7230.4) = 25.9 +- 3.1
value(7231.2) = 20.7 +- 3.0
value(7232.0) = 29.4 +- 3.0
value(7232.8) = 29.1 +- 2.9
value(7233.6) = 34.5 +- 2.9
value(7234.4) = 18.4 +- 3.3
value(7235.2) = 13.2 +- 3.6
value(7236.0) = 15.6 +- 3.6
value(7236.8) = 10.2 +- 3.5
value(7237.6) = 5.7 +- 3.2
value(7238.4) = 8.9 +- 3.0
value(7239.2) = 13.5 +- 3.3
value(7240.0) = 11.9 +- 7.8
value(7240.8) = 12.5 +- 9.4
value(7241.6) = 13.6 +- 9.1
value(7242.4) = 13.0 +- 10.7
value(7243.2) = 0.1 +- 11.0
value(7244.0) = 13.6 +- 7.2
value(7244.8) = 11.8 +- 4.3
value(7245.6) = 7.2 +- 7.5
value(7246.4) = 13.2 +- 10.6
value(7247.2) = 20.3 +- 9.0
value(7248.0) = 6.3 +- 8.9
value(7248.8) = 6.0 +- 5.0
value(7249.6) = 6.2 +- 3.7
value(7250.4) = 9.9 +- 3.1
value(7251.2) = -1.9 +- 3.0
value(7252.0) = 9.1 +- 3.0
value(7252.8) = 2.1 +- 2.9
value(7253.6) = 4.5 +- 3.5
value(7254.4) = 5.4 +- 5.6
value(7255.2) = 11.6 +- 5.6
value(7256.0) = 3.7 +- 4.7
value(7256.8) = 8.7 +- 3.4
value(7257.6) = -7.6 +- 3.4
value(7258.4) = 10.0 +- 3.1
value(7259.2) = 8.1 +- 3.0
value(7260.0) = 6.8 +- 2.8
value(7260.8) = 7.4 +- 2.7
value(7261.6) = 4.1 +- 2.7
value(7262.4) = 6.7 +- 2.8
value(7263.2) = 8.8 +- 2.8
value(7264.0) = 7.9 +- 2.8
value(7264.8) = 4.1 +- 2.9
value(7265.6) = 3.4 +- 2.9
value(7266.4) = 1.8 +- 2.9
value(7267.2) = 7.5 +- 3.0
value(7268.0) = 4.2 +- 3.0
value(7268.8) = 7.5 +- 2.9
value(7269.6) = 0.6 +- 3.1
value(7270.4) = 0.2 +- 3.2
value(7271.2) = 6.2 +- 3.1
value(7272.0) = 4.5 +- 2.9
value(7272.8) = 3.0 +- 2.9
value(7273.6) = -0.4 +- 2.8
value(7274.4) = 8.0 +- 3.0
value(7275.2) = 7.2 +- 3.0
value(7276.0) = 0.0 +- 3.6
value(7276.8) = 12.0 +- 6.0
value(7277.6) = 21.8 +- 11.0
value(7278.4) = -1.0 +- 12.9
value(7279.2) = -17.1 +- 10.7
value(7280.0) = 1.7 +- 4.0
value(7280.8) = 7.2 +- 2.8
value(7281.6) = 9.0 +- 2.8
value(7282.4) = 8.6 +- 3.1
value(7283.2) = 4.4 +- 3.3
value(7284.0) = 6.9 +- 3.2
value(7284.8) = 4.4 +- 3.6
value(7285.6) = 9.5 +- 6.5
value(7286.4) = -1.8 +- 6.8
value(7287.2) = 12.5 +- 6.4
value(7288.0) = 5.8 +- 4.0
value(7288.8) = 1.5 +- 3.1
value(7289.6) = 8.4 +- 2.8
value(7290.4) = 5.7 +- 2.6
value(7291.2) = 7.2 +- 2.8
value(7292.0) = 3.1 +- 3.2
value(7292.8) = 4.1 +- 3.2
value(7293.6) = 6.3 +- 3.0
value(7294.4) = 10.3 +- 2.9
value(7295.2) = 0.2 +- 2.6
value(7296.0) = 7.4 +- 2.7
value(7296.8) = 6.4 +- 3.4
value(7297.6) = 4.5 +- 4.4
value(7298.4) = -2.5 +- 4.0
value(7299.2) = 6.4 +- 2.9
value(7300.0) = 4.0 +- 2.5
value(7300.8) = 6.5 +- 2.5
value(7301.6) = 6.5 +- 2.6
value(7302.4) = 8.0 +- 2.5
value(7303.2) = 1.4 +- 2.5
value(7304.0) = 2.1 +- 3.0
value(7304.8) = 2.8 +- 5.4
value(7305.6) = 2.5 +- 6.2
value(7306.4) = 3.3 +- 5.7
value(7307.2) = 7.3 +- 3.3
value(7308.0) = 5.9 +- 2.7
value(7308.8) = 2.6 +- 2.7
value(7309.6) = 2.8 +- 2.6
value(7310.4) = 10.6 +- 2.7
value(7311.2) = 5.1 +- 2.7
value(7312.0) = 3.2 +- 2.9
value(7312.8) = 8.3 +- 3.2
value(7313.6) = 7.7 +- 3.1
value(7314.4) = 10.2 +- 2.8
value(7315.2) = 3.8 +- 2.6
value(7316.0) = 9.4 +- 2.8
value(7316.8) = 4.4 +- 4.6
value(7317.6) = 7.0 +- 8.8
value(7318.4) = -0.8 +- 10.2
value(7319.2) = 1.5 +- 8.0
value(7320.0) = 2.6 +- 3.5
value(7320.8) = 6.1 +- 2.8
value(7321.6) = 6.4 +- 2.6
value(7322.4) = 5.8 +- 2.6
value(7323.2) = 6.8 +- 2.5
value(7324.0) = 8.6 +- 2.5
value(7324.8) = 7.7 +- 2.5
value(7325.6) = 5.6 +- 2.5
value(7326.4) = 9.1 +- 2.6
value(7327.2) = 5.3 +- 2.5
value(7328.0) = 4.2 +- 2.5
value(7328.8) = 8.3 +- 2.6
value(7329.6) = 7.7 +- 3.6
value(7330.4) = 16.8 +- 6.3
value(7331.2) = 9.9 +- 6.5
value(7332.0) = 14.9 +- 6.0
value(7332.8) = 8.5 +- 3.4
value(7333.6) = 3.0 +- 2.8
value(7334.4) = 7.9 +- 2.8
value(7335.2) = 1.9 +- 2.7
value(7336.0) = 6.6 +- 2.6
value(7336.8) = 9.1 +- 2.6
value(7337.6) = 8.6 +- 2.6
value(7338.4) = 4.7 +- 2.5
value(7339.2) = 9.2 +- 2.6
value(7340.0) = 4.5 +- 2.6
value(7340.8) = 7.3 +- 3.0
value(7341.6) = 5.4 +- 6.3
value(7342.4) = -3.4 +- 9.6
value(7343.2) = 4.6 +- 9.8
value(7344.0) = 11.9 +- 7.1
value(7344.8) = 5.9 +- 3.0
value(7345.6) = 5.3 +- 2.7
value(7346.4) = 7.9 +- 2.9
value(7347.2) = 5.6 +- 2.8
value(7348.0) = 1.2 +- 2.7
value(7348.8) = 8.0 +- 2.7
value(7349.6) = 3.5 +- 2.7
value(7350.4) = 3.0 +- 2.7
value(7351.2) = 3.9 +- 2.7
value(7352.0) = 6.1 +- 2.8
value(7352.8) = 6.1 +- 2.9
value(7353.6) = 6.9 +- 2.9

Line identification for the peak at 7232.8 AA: [O II] 3727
